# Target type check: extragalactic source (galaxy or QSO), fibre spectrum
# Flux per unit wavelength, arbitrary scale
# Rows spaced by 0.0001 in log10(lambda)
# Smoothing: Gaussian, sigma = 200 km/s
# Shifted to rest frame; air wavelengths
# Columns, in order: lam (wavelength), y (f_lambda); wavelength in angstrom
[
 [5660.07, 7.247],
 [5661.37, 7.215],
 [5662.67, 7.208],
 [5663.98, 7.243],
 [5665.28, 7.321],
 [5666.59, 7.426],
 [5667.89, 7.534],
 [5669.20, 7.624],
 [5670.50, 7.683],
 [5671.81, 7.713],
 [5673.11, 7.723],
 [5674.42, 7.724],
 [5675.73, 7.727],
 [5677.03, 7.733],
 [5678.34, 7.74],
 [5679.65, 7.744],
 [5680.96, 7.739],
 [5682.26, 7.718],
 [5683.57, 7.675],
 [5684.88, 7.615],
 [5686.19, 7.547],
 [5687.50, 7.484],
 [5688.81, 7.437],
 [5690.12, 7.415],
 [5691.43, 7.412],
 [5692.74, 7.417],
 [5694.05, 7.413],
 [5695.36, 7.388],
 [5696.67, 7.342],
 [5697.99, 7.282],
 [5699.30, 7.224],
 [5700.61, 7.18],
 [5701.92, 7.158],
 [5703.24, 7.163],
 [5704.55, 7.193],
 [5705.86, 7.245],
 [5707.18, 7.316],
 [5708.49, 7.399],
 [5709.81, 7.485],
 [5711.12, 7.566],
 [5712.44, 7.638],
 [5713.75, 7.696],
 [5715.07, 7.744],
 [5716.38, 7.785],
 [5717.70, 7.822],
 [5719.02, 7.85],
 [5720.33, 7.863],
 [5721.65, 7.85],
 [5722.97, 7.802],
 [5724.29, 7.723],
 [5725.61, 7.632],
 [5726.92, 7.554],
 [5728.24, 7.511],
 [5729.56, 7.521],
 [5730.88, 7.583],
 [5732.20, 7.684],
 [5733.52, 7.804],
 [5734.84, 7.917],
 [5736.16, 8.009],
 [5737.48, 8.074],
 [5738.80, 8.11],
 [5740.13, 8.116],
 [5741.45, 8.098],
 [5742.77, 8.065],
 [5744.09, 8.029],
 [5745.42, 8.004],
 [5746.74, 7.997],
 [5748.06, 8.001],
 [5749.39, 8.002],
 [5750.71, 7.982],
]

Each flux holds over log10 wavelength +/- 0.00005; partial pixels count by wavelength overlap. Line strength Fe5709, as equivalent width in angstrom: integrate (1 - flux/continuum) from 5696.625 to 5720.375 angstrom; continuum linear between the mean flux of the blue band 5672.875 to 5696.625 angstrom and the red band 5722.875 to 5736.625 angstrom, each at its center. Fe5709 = 0.56 angstrom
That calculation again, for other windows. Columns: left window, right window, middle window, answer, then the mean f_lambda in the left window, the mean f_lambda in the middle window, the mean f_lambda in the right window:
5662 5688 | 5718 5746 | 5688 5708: 1.0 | 7.6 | 7.31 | 7.85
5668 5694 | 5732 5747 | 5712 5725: 0.1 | 7.62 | 7.78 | 8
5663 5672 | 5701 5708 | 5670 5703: -0.8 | 7.48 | 7.52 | 7.22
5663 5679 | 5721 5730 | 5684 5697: 0.3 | 7.59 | 7.45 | 7.66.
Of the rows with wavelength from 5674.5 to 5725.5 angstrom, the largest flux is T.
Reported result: 7.863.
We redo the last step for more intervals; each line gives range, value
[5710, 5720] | 7.85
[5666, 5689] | 7.744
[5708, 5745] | 8.116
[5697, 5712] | 7.566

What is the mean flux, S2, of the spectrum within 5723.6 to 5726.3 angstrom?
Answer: 7.69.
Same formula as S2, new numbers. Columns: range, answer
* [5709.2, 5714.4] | 7.61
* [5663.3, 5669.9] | 7.43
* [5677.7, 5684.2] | 7.73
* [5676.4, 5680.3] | 7.73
